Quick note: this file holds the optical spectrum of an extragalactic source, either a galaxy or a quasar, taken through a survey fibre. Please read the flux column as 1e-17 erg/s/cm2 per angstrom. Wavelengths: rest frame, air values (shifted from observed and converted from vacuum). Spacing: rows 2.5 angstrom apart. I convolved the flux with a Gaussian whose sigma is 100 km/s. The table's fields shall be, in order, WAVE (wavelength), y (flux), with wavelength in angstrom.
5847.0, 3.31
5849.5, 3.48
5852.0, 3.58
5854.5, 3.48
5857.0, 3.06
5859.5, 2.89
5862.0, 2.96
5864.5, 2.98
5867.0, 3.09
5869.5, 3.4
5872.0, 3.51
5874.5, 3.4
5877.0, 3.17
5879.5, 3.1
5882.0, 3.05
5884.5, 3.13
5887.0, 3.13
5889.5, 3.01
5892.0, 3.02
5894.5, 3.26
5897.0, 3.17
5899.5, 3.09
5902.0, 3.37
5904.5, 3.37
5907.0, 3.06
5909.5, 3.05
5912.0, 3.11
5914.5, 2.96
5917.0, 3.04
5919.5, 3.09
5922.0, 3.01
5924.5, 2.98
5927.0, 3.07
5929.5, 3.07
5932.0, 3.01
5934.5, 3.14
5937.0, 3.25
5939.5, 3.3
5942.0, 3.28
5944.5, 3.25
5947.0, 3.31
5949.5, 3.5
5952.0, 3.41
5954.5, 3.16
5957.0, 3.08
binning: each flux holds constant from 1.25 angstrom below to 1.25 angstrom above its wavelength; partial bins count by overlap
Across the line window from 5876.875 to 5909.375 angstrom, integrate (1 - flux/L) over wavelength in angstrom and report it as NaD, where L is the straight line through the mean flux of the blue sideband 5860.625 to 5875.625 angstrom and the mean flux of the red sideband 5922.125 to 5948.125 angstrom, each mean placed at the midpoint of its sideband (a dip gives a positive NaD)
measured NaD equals 0.5 angstrom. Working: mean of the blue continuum 3.22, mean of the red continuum 3.16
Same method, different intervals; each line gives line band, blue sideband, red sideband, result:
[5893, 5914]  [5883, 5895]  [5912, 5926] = -0.76 angstrom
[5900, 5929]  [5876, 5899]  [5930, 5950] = 0.71 angstrom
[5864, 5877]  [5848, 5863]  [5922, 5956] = -0.18 angstrom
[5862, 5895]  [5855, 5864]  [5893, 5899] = -0.62 angstrom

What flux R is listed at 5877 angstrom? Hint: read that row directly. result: 3.17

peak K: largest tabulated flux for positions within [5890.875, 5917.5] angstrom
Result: 3.37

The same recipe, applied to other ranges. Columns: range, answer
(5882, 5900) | 3.26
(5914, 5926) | 3.09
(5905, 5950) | 3.5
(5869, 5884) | 3.51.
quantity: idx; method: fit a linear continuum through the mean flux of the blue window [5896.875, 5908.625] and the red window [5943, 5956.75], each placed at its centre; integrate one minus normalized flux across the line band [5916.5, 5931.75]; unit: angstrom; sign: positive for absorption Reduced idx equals 1.0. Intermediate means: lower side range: 3.21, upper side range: 3.31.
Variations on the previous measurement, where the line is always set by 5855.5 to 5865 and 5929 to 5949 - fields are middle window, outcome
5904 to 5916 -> 0.15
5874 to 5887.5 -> -0.47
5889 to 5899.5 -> -0.12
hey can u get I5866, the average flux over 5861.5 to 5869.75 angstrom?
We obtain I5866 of 3.09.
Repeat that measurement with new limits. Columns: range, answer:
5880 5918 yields 3.12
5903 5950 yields 3.15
